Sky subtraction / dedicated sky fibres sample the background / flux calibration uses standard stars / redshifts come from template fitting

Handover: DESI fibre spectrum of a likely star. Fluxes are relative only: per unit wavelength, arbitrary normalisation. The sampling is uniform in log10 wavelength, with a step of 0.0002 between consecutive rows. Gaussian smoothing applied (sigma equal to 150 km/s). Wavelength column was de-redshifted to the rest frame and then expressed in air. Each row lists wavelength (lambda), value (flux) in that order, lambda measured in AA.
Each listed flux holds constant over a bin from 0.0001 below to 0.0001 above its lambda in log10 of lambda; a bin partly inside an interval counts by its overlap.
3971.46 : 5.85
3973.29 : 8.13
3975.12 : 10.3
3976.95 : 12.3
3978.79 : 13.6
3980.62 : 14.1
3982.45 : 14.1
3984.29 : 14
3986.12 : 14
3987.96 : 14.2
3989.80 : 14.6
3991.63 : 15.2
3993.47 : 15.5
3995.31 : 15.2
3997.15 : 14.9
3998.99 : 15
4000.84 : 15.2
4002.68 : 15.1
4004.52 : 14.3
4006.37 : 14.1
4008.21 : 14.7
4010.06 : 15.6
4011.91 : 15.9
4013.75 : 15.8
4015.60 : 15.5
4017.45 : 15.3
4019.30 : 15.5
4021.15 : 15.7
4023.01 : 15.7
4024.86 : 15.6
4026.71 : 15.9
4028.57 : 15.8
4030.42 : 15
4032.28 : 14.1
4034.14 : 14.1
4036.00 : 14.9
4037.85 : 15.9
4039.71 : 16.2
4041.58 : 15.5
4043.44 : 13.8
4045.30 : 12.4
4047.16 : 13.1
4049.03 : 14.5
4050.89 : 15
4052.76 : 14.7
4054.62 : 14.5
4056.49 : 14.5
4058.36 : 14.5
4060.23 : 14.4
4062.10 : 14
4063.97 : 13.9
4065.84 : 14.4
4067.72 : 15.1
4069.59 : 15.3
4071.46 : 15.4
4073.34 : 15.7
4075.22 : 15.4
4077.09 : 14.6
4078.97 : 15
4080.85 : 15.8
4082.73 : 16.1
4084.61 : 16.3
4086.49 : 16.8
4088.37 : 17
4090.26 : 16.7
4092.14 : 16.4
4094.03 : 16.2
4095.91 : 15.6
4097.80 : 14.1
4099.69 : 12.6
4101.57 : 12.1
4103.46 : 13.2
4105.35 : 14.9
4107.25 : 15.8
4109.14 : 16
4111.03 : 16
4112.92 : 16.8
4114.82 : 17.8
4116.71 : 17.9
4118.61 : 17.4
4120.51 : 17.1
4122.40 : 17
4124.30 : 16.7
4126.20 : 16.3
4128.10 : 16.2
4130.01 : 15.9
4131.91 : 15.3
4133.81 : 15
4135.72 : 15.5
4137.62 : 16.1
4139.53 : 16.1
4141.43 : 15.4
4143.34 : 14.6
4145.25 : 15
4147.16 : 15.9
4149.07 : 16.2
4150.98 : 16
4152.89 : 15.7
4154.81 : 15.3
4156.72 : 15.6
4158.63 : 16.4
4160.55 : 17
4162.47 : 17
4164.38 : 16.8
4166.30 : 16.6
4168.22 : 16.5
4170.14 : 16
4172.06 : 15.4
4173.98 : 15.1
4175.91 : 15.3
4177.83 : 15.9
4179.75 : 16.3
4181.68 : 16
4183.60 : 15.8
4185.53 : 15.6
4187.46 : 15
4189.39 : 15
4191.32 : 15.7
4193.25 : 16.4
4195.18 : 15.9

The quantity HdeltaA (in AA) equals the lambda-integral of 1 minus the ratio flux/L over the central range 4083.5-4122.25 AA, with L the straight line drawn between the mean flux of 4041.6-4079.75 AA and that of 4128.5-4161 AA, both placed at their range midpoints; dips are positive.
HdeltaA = -1.9 AA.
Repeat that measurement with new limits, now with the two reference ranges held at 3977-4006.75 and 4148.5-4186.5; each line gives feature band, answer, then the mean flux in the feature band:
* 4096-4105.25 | 1.22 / 13.4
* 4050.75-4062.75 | 0.46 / 14.5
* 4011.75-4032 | -1.08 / 15.6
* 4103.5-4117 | -0.55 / 16.2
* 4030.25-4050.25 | 0.58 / 14.5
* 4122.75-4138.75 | -0.22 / 15.9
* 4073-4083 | -0.08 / 15.4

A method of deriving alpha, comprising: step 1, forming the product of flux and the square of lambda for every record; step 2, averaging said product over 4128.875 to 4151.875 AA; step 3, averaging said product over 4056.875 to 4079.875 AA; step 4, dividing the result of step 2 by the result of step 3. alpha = 1.09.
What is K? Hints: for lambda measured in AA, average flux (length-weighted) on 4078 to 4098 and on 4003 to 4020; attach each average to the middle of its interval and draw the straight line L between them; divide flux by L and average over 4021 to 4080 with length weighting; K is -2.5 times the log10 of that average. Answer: 0.058 mag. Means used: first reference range 15.2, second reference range 16.1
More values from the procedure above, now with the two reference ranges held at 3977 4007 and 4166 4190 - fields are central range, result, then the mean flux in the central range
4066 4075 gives -0.019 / 15.3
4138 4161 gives -0.015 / 15.7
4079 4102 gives -0.028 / 15.5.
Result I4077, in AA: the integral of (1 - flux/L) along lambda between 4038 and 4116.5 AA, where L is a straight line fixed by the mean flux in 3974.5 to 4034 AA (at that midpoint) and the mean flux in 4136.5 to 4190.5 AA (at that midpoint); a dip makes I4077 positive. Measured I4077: 0.75 AA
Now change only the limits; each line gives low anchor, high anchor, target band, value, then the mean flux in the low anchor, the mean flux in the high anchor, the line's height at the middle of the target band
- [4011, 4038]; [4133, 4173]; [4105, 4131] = -1.36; 15.4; 15.9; 15.8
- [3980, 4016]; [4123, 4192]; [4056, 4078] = 0.73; 14.8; 15.8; 15.3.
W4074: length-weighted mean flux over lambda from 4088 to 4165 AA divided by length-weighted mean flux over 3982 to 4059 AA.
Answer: 1.1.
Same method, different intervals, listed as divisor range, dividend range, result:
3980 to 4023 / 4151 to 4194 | 1.06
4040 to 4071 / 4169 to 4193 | 1.08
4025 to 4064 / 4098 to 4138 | 1.08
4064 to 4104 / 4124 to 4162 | 1.04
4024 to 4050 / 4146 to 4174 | 1.09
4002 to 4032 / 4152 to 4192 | 1.04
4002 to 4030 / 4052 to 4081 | 0.96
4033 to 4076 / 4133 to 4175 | 1.08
